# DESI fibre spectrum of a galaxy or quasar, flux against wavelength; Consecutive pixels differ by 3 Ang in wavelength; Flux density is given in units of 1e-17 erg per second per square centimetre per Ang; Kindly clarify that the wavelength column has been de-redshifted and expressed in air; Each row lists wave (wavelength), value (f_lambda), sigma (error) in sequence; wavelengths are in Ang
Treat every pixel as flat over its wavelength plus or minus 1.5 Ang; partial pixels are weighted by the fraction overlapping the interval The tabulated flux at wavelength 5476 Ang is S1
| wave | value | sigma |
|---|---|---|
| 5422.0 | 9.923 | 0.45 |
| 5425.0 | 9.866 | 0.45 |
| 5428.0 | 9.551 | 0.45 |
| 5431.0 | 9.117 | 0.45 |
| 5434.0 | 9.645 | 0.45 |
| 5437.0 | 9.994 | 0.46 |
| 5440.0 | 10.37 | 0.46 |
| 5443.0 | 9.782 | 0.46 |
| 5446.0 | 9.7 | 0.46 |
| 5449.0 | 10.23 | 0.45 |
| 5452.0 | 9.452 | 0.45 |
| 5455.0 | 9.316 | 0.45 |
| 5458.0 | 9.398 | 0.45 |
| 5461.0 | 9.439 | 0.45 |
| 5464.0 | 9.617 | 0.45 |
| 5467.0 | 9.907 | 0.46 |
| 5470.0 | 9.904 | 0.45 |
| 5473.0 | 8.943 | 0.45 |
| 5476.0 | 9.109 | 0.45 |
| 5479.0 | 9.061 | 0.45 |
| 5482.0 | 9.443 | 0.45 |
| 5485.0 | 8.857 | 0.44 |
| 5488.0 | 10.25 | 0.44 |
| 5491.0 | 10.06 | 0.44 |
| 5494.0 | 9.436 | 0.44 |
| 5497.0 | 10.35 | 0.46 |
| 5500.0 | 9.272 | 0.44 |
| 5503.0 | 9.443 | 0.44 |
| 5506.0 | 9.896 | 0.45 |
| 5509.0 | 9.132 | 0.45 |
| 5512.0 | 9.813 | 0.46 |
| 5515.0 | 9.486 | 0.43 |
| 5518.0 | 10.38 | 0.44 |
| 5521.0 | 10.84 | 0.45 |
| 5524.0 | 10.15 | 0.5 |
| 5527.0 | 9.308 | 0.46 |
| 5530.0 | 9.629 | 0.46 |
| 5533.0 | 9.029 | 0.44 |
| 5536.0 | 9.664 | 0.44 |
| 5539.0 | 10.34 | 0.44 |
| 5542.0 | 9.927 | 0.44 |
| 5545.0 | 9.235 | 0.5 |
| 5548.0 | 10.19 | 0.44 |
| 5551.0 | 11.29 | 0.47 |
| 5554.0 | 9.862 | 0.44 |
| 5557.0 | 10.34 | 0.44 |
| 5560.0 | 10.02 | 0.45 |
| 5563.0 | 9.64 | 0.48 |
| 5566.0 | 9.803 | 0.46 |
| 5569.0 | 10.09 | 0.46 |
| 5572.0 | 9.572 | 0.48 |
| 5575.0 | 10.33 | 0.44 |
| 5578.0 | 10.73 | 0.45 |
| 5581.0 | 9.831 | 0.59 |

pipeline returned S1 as 9.109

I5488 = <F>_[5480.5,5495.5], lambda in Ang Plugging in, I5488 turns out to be 9.61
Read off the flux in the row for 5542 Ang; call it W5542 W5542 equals 9.927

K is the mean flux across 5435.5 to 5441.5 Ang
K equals 10.2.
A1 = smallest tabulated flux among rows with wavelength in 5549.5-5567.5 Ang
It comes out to 9.64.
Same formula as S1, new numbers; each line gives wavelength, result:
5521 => 10.84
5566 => 9.803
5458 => 9.398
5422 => 9.923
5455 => 9.316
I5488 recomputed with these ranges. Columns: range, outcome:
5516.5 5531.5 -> 10.1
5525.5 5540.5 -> 9.59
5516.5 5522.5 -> 10.6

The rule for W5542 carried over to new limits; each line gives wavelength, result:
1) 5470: 9.904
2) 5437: 9.994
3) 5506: 9.896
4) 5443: 9.782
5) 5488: 10.25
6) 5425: 9.866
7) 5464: 9.617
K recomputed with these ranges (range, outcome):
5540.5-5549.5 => 9.78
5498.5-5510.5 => 9.44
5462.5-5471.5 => 9.81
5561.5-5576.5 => 9.89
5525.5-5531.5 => 9.47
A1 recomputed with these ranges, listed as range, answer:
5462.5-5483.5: 8.943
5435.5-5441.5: 9.994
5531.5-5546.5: 9.029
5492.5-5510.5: 9.132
